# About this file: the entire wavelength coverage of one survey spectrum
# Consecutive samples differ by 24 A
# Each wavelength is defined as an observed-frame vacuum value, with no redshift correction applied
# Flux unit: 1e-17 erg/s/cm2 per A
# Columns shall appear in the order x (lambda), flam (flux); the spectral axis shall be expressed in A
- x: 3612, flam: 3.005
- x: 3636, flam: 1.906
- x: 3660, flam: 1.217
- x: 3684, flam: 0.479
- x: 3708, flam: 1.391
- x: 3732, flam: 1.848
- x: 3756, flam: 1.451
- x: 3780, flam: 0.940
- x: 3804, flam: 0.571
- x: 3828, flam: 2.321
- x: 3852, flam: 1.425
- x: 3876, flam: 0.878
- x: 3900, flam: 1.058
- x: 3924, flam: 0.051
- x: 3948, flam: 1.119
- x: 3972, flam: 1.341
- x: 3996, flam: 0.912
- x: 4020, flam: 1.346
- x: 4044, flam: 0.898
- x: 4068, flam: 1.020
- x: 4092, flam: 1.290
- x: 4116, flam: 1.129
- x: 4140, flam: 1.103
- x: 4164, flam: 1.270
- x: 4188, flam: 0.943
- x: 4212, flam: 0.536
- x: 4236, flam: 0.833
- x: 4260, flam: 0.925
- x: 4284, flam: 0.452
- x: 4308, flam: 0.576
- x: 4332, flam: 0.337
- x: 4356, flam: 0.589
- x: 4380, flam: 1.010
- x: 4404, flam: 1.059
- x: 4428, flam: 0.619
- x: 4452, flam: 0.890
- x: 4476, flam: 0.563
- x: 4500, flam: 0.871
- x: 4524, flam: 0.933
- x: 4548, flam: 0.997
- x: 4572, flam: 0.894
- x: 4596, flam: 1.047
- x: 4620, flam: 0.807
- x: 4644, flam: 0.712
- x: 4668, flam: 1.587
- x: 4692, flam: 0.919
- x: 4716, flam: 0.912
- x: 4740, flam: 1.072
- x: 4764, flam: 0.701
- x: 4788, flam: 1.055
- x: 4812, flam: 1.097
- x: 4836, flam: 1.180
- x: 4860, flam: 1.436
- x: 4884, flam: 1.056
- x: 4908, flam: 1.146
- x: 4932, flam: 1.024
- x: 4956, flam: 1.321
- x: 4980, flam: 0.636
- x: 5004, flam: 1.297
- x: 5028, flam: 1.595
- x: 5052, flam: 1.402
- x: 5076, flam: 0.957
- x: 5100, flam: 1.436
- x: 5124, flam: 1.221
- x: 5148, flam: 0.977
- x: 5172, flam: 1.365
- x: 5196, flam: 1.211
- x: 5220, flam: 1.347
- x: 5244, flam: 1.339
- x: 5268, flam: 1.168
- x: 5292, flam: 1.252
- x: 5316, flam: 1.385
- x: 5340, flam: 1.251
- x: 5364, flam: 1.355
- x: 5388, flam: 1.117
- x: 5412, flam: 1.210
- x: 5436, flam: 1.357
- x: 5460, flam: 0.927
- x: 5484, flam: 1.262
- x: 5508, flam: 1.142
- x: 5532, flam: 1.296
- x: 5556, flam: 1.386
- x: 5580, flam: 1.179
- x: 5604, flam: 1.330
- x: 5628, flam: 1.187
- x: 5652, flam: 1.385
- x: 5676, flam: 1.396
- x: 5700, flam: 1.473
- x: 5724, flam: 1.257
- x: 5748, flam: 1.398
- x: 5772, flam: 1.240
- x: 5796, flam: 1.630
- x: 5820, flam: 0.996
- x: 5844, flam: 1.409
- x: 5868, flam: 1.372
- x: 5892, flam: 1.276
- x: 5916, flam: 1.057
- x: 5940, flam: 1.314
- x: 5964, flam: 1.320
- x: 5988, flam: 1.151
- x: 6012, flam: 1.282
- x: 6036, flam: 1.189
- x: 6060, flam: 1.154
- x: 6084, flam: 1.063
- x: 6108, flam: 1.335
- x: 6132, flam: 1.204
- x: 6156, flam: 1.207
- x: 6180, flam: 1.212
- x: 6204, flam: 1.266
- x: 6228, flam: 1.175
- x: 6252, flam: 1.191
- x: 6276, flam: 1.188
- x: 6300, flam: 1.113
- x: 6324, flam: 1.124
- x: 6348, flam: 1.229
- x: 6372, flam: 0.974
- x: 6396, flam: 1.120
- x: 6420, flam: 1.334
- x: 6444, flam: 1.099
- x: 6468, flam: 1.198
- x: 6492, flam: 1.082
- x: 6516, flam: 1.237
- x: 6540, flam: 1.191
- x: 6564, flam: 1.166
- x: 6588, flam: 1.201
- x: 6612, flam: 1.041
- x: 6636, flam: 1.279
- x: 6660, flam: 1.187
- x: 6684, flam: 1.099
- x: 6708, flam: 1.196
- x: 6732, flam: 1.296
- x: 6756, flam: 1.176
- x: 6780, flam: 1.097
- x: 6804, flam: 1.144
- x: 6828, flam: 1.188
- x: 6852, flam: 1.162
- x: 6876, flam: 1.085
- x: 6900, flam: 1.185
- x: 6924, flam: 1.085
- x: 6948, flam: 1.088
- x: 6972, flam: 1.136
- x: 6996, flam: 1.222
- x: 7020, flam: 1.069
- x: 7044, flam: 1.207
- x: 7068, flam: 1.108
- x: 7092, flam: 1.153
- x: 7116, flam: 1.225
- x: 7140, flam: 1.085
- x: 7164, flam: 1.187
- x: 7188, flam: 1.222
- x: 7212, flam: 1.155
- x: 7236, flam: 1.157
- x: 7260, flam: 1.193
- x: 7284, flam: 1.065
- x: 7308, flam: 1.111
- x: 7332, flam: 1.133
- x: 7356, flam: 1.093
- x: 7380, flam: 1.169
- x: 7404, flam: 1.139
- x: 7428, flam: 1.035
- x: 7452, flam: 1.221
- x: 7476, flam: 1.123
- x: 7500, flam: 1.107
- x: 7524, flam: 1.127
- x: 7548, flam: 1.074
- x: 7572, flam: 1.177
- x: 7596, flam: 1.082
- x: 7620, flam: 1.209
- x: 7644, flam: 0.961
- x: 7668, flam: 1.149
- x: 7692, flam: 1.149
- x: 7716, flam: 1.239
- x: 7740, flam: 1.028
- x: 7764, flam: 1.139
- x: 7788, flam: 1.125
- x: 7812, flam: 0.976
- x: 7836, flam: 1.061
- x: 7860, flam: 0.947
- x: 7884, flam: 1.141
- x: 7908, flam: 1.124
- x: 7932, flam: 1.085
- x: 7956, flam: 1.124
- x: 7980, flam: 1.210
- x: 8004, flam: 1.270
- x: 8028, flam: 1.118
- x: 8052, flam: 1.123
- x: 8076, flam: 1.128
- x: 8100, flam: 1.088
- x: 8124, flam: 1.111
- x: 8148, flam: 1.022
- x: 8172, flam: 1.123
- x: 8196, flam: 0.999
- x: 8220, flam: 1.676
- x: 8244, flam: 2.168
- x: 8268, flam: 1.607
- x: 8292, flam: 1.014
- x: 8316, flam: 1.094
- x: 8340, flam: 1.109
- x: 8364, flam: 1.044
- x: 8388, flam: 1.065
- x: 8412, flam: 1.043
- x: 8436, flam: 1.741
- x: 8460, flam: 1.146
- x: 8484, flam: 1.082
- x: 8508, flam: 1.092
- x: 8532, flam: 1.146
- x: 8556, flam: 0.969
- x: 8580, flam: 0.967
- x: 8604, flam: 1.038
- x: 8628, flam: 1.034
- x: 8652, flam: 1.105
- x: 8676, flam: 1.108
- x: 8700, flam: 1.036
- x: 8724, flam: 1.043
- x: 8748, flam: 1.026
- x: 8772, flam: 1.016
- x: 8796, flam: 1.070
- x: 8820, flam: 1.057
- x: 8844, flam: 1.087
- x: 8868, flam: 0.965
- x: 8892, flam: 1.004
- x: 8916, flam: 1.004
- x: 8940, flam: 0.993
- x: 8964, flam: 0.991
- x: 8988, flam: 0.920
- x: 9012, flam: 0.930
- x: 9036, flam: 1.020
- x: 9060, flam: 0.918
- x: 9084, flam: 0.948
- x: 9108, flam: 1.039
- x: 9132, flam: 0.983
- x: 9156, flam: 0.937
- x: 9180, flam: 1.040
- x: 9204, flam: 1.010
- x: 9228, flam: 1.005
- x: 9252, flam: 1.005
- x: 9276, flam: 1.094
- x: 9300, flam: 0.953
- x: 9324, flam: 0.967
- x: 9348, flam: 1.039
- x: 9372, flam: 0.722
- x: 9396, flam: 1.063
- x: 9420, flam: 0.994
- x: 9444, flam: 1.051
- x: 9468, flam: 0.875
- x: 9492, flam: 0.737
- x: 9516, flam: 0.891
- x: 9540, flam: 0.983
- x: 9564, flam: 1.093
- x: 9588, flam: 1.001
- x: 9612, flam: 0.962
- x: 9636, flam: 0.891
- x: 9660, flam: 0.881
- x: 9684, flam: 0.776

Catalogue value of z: 0.25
